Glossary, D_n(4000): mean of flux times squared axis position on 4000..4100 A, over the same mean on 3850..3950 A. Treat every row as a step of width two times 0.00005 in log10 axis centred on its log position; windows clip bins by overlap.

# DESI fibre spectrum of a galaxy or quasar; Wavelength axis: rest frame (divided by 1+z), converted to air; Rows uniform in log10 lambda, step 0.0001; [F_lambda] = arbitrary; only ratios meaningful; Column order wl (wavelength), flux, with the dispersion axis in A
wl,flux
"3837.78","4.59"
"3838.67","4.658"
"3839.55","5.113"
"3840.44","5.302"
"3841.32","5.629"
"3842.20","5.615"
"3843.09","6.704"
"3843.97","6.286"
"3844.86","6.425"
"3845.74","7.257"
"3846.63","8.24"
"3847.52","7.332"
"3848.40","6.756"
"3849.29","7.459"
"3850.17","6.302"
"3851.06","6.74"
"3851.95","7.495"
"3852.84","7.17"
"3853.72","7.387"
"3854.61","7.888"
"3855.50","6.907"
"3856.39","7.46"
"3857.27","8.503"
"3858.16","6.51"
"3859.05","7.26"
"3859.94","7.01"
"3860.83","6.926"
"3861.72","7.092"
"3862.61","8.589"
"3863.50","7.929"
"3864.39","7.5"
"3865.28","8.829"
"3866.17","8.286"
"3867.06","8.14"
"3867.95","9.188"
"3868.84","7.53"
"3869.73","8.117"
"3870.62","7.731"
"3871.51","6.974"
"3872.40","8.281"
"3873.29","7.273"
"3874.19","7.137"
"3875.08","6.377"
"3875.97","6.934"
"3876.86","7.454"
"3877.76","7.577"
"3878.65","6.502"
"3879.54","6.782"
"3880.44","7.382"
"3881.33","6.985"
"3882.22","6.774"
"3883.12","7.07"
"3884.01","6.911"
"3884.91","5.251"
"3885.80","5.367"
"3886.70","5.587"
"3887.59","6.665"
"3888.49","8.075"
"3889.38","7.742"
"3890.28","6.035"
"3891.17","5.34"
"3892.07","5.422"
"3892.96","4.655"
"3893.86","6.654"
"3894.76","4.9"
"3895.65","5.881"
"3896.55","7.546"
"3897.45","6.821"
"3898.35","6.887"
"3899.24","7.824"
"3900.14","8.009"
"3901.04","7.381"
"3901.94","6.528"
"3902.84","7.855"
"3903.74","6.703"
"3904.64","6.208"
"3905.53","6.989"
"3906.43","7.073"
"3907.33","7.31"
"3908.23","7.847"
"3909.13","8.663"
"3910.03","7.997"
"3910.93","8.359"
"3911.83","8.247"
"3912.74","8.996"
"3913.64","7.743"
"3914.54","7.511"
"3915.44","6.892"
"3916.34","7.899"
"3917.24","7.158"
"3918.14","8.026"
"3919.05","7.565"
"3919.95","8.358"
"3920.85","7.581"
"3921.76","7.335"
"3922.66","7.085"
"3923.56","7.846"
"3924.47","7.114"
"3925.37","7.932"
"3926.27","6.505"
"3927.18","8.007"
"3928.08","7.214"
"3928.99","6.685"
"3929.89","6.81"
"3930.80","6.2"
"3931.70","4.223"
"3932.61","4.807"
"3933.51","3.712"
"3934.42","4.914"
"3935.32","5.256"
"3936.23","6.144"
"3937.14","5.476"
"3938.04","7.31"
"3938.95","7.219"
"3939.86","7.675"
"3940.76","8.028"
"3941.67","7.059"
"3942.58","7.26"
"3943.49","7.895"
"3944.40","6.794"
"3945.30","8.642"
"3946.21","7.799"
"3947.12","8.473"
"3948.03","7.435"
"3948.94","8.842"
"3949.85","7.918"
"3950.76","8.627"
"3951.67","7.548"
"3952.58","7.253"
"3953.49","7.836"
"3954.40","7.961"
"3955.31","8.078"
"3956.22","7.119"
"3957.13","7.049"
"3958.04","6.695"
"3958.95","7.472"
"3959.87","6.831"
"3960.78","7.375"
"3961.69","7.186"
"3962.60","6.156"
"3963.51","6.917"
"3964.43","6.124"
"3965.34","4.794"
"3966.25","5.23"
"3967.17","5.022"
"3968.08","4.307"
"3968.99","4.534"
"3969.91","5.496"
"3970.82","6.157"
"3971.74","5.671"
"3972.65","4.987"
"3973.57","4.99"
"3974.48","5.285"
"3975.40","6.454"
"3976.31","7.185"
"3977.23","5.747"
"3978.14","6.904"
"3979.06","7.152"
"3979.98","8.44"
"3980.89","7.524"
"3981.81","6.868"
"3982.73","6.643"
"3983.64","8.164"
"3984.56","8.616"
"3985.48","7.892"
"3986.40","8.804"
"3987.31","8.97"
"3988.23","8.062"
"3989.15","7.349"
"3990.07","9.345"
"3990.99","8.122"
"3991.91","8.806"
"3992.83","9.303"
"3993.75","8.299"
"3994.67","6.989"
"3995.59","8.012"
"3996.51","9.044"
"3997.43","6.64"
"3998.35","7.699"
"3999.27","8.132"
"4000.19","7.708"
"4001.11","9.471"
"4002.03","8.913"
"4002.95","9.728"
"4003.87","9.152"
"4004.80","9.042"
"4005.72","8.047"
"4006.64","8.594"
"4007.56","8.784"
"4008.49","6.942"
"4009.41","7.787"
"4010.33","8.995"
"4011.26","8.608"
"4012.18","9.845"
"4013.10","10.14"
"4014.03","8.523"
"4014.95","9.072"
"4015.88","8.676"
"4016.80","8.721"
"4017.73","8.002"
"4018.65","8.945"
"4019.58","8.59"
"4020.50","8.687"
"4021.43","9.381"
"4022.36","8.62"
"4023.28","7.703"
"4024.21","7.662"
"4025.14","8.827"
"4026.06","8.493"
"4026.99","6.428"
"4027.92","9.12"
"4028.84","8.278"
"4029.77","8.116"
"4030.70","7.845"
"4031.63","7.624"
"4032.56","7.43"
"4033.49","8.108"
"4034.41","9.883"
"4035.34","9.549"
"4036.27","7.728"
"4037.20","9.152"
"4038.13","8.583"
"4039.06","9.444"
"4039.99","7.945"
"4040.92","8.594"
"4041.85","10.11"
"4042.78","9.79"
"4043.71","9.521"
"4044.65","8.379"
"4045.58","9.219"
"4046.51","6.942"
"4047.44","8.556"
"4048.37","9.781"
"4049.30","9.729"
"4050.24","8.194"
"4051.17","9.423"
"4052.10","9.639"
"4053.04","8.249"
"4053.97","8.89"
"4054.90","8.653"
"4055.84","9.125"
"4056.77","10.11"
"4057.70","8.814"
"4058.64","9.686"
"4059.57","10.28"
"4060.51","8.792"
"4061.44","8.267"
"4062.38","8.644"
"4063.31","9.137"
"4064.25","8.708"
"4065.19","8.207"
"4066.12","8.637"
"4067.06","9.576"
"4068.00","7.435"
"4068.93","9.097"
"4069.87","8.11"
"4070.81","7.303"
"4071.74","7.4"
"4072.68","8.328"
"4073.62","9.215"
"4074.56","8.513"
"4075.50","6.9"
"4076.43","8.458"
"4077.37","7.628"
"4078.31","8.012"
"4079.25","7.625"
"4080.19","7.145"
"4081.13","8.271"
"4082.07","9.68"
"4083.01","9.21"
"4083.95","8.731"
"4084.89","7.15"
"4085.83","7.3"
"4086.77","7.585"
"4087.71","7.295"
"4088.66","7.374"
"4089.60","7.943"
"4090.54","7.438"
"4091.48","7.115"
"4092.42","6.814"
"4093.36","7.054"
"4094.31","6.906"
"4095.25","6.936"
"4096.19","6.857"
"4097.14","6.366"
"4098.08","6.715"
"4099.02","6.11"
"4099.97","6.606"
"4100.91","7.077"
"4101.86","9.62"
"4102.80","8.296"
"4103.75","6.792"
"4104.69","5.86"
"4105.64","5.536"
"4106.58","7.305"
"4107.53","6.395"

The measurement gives 1.27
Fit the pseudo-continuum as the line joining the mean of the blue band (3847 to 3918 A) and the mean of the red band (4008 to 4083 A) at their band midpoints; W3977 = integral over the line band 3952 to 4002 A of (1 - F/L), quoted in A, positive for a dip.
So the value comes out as 5.5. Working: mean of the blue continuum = 7.2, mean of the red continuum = 8.61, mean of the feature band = 7.15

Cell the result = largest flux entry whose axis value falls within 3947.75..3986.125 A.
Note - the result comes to 8.842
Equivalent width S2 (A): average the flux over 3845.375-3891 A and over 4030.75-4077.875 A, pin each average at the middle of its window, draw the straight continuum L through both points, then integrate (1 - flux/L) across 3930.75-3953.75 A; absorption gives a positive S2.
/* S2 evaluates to 2.6 A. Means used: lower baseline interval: 7.26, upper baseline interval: 8.7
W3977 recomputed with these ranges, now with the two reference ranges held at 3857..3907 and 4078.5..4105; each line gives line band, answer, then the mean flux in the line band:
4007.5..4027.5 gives -3.3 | 8.51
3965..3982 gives 3.0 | 5.93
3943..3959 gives -1.3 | 7.75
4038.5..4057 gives -4.1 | 9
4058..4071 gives -2.4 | 8.73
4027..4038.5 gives -1.6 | 8.37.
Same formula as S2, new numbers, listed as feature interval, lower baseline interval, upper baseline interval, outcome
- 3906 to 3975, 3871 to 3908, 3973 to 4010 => 3.46 A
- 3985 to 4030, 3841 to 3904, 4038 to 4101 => -3.42 A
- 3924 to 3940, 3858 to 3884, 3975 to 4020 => 3.20 A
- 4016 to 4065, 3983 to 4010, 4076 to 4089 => -3.49 A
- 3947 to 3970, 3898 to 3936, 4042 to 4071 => 2.35 A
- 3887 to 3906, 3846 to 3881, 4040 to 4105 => 2.28 A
